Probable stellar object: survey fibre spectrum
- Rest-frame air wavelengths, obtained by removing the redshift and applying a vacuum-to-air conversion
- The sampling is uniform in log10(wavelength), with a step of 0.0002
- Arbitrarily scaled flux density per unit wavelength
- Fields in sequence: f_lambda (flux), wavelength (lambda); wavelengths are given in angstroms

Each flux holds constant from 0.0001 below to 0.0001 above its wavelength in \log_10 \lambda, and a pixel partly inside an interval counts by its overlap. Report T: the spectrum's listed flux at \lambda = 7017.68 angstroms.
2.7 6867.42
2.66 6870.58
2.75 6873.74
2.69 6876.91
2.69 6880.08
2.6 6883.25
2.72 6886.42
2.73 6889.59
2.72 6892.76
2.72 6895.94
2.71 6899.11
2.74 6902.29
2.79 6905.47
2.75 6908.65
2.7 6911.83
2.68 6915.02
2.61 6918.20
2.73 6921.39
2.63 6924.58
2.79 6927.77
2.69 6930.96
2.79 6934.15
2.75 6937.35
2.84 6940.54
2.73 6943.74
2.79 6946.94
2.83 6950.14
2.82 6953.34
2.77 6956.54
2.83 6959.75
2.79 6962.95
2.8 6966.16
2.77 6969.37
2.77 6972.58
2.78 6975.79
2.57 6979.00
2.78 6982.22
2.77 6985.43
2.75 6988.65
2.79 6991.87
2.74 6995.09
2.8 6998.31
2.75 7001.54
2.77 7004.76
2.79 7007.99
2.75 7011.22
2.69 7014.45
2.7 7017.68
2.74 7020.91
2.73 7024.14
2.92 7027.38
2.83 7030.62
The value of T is 2.7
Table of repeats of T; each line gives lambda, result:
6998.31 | 2.8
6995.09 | 2.74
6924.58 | 2.63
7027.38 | 2.92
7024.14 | 2.73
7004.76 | 2.77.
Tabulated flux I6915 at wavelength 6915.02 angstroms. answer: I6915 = 2.68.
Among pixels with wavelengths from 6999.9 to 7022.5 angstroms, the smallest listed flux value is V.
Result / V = 2.69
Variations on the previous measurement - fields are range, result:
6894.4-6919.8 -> 2.61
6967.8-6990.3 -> 2.57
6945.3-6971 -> 2.77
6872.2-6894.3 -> 2.6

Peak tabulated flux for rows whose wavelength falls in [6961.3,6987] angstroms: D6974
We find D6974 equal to 2.8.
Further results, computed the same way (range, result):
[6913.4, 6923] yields 2.73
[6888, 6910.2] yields 2.79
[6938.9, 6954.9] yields 2.84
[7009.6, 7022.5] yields 2.75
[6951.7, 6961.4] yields 2.83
